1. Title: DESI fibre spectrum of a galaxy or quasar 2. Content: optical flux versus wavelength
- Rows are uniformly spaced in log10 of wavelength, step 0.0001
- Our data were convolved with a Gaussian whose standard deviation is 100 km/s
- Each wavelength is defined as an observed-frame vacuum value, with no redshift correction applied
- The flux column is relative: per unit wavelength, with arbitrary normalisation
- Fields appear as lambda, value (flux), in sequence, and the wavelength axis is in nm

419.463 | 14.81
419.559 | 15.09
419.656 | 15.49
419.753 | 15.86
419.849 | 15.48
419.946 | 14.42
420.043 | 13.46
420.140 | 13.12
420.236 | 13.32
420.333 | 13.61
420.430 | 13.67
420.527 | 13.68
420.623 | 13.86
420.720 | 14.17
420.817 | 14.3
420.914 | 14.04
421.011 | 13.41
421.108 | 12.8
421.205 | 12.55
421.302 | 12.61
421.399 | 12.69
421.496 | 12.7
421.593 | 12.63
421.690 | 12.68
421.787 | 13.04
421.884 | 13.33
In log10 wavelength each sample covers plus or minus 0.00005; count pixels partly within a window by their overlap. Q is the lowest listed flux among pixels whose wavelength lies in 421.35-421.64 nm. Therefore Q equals 12.63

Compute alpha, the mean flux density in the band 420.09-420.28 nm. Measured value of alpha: 13.3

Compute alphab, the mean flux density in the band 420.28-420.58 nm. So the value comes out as 13.7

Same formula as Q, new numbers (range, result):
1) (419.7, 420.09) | 13.46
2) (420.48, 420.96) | 13.68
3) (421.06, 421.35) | 12.55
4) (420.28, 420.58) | 13.61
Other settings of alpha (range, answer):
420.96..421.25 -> 12.9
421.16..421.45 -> 12.6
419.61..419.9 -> 15.6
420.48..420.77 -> 13.9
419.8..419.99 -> 15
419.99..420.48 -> 13.4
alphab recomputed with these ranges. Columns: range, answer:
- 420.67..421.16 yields 13.7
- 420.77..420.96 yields 14.2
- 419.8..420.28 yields 14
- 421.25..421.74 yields 12.7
